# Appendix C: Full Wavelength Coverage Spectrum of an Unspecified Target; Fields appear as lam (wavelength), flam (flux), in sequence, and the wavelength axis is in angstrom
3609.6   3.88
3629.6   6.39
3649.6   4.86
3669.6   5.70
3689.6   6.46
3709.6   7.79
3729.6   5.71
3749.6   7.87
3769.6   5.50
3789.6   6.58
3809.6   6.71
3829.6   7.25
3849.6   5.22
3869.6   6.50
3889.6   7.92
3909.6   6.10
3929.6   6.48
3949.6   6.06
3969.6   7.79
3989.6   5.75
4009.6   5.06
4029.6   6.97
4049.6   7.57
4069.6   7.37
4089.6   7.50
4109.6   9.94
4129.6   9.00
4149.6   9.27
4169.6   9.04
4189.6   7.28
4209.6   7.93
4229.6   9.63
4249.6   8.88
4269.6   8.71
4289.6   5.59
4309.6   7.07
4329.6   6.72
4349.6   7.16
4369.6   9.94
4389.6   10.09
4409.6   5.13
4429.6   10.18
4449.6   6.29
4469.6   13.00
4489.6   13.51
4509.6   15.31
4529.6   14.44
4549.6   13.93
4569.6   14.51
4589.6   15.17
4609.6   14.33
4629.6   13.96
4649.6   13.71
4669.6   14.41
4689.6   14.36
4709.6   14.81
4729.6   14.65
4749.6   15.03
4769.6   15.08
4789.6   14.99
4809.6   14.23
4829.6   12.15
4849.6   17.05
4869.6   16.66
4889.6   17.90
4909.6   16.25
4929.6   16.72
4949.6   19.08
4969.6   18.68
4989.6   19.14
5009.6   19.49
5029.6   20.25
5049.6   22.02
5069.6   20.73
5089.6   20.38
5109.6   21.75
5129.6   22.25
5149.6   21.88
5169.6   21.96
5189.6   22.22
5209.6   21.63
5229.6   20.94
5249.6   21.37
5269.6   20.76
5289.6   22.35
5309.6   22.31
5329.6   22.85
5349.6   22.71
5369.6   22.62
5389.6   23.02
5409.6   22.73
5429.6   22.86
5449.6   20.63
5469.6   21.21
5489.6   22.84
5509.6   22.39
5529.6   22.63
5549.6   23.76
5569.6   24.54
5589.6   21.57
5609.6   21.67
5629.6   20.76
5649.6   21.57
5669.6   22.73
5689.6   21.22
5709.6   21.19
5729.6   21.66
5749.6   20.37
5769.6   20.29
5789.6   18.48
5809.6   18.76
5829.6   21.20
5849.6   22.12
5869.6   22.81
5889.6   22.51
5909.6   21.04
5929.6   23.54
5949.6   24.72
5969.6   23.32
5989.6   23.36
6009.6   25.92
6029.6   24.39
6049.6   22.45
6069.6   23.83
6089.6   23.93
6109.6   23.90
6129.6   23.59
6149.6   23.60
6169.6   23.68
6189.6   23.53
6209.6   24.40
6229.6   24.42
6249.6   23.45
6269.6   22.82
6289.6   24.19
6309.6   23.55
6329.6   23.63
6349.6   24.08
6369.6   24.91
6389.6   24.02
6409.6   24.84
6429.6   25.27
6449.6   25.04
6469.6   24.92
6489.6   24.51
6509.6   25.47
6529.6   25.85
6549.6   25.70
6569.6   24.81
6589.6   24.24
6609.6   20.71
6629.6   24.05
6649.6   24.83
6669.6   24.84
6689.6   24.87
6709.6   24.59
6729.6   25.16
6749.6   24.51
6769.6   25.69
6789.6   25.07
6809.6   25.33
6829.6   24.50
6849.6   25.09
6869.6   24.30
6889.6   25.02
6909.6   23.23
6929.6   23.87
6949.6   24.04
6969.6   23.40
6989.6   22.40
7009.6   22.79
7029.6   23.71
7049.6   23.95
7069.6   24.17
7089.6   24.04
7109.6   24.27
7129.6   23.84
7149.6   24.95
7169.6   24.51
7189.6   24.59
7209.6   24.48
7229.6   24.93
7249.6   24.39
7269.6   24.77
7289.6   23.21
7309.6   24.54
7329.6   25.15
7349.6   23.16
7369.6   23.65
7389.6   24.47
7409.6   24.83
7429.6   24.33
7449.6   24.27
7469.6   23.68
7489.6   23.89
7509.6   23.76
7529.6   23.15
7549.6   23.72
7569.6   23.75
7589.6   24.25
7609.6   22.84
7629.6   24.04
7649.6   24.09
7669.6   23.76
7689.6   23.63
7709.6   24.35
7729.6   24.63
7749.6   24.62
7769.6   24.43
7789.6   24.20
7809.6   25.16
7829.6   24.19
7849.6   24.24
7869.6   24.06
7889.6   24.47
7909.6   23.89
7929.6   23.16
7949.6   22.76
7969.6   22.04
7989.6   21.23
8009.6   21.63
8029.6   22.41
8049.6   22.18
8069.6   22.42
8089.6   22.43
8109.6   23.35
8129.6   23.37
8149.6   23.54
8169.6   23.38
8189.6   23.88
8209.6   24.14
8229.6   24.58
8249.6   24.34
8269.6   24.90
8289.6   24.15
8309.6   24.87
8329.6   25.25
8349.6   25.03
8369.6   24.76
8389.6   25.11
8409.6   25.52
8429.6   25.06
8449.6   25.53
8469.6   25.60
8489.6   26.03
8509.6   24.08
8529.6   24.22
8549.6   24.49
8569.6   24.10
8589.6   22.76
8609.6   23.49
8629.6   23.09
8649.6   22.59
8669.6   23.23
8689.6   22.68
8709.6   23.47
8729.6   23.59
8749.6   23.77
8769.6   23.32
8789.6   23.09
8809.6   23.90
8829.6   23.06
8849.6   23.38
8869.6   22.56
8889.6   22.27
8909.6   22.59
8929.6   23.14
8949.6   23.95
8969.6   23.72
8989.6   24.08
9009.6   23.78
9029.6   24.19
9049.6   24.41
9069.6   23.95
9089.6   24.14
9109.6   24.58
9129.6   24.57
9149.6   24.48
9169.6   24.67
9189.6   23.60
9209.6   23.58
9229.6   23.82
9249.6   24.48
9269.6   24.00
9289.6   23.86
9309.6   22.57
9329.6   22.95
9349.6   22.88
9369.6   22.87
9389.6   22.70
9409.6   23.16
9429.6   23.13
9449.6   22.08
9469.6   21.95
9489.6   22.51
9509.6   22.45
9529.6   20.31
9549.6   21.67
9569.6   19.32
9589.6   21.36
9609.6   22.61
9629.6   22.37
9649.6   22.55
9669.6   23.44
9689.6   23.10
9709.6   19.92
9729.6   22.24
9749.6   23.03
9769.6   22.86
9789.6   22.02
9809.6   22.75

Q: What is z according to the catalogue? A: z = 0.12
